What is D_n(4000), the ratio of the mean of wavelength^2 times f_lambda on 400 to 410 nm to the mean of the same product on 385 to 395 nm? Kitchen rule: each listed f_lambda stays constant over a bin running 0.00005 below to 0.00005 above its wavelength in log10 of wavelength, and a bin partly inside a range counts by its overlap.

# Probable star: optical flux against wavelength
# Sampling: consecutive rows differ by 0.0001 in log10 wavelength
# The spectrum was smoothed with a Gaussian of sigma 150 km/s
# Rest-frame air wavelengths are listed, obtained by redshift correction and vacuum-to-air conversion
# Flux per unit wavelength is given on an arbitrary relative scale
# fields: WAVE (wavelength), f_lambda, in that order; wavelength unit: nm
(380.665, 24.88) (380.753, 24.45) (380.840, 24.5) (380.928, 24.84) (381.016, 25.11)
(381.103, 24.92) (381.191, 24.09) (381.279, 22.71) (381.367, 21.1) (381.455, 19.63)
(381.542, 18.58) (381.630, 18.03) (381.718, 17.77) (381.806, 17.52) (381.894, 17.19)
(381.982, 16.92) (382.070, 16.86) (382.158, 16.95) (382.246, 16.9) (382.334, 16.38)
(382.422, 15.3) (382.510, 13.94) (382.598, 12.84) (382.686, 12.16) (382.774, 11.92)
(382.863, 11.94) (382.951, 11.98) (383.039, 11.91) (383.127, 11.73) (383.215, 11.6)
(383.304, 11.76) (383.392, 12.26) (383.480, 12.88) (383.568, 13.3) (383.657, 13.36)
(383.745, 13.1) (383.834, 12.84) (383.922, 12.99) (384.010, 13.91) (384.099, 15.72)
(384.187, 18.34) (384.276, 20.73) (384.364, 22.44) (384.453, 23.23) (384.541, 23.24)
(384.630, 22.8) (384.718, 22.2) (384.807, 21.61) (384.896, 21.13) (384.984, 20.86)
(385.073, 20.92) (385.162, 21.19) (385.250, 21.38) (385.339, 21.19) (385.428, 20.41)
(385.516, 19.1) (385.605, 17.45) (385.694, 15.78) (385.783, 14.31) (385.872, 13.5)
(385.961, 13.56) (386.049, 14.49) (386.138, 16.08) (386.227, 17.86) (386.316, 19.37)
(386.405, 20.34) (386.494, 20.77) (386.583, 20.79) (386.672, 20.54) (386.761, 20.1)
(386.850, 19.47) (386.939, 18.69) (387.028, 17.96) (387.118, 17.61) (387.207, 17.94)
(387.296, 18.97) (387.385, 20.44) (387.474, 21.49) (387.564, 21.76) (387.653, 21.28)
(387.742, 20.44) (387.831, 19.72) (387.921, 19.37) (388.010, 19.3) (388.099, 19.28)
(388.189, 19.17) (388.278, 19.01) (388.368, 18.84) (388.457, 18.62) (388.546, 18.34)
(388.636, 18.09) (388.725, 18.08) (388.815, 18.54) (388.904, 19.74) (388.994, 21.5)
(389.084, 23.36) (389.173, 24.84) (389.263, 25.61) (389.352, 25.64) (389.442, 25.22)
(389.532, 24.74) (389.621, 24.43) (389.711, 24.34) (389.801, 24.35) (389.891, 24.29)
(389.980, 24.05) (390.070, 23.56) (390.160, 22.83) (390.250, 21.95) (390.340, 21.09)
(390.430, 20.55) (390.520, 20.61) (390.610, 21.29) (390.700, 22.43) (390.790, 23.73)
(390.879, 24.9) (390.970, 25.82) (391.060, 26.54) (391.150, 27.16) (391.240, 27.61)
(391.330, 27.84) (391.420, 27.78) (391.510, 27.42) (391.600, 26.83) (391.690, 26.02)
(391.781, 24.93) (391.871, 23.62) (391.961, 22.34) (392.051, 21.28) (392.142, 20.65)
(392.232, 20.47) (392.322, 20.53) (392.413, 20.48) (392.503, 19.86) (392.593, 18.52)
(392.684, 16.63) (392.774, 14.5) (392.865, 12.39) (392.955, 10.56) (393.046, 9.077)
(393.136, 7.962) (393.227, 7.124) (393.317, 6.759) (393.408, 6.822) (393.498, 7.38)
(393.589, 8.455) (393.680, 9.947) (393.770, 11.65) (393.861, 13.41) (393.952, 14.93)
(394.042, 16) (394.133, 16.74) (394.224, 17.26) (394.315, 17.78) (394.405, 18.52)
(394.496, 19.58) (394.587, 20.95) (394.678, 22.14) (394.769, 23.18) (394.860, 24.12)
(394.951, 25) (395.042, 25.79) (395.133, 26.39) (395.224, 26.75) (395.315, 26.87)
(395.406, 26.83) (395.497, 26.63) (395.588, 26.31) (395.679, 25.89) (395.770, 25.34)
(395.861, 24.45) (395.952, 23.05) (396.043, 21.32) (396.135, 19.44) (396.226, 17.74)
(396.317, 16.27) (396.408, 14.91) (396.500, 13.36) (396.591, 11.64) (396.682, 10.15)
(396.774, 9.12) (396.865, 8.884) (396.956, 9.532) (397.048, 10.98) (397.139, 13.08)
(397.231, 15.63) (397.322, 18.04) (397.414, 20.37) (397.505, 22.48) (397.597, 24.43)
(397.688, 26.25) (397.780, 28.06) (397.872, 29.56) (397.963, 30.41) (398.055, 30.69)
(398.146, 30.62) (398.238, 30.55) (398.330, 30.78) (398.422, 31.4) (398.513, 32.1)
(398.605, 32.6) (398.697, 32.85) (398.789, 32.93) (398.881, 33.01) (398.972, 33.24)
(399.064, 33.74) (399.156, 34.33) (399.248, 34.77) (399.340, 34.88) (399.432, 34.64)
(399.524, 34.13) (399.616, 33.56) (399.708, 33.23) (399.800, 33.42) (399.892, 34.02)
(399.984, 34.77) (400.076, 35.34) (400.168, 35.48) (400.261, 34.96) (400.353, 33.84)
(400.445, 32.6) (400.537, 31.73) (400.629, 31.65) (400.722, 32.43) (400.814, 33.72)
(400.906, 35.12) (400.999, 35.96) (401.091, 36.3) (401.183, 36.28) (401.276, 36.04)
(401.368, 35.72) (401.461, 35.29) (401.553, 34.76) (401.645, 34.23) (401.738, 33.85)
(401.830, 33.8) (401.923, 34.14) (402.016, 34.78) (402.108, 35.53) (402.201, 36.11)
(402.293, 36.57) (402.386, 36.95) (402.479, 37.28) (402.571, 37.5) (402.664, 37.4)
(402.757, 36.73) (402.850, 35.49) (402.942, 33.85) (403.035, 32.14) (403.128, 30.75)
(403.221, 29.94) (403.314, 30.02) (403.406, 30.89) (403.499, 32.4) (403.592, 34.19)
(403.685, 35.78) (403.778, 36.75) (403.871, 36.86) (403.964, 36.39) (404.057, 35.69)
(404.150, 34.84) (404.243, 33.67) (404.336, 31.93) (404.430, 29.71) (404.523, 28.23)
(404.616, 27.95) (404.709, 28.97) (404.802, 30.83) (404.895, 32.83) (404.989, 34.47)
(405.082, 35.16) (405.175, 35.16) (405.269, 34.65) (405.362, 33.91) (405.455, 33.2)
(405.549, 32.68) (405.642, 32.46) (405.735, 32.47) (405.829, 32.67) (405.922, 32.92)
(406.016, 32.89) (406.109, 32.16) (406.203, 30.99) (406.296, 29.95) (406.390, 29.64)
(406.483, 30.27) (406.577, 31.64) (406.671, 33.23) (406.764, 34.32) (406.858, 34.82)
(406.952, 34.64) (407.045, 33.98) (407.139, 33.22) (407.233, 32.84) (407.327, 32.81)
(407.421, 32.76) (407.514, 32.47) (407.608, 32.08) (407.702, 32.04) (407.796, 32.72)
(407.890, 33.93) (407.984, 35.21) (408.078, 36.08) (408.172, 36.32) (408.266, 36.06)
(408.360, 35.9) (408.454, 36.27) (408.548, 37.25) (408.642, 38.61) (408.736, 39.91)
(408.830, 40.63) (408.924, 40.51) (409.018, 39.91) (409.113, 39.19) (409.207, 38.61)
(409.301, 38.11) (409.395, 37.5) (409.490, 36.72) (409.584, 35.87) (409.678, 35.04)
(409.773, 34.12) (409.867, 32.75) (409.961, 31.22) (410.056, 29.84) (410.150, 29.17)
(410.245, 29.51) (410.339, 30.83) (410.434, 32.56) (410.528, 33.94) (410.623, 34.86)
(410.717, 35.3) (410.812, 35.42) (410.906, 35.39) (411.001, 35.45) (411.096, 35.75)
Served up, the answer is 1.9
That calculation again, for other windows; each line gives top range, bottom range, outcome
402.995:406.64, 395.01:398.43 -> 1.56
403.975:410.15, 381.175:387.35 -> 2.20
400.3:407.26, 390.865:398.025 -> 1.81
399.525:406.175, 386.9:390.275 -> 1.72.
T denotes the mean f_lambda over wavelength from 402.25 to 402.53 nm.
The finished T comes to 36.9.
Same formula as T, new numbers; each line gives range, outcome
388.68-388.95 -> 18.8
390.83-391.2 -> 26.1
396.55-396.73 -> 10.8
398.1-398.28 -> 30.6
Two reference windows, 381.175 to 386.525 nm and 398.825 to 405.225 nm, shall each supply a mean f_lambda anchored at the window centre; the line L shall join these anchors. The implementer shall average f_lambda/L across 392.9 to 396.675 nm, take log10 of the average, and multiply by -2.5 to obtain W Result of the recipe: 0.47 mag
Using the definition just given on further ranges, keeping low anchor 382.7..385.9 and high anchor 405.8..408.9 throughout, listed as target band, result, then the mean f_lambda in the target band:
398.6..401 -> -0.19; 33.8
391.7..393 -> 0.18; 19.2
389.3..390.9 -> -0.11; 23.3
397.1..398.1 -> 0.14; 23.6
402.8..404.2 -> -0.09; 33.8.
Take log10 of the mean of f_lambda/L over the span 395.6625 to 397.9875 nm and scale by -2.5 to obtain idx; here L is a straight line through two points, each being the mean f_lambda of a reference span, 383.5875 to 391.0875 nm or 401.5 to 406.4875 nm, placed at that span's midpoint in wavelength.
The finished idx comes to 0.43 mag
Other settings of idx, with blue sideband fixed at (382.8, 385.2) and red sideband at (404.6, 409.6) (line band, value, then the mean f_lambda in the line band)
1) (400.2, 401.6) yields -0.16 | 34.4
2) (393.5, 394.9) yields 0.42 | 16.7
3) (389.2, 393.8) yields 0.09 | 20.2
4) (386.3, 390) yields -0.06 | 20.9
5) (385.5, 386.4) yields 0.12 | 16.2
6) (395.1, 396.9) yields 0.27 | 20.1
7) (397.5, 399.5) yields -0.13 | 31.3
